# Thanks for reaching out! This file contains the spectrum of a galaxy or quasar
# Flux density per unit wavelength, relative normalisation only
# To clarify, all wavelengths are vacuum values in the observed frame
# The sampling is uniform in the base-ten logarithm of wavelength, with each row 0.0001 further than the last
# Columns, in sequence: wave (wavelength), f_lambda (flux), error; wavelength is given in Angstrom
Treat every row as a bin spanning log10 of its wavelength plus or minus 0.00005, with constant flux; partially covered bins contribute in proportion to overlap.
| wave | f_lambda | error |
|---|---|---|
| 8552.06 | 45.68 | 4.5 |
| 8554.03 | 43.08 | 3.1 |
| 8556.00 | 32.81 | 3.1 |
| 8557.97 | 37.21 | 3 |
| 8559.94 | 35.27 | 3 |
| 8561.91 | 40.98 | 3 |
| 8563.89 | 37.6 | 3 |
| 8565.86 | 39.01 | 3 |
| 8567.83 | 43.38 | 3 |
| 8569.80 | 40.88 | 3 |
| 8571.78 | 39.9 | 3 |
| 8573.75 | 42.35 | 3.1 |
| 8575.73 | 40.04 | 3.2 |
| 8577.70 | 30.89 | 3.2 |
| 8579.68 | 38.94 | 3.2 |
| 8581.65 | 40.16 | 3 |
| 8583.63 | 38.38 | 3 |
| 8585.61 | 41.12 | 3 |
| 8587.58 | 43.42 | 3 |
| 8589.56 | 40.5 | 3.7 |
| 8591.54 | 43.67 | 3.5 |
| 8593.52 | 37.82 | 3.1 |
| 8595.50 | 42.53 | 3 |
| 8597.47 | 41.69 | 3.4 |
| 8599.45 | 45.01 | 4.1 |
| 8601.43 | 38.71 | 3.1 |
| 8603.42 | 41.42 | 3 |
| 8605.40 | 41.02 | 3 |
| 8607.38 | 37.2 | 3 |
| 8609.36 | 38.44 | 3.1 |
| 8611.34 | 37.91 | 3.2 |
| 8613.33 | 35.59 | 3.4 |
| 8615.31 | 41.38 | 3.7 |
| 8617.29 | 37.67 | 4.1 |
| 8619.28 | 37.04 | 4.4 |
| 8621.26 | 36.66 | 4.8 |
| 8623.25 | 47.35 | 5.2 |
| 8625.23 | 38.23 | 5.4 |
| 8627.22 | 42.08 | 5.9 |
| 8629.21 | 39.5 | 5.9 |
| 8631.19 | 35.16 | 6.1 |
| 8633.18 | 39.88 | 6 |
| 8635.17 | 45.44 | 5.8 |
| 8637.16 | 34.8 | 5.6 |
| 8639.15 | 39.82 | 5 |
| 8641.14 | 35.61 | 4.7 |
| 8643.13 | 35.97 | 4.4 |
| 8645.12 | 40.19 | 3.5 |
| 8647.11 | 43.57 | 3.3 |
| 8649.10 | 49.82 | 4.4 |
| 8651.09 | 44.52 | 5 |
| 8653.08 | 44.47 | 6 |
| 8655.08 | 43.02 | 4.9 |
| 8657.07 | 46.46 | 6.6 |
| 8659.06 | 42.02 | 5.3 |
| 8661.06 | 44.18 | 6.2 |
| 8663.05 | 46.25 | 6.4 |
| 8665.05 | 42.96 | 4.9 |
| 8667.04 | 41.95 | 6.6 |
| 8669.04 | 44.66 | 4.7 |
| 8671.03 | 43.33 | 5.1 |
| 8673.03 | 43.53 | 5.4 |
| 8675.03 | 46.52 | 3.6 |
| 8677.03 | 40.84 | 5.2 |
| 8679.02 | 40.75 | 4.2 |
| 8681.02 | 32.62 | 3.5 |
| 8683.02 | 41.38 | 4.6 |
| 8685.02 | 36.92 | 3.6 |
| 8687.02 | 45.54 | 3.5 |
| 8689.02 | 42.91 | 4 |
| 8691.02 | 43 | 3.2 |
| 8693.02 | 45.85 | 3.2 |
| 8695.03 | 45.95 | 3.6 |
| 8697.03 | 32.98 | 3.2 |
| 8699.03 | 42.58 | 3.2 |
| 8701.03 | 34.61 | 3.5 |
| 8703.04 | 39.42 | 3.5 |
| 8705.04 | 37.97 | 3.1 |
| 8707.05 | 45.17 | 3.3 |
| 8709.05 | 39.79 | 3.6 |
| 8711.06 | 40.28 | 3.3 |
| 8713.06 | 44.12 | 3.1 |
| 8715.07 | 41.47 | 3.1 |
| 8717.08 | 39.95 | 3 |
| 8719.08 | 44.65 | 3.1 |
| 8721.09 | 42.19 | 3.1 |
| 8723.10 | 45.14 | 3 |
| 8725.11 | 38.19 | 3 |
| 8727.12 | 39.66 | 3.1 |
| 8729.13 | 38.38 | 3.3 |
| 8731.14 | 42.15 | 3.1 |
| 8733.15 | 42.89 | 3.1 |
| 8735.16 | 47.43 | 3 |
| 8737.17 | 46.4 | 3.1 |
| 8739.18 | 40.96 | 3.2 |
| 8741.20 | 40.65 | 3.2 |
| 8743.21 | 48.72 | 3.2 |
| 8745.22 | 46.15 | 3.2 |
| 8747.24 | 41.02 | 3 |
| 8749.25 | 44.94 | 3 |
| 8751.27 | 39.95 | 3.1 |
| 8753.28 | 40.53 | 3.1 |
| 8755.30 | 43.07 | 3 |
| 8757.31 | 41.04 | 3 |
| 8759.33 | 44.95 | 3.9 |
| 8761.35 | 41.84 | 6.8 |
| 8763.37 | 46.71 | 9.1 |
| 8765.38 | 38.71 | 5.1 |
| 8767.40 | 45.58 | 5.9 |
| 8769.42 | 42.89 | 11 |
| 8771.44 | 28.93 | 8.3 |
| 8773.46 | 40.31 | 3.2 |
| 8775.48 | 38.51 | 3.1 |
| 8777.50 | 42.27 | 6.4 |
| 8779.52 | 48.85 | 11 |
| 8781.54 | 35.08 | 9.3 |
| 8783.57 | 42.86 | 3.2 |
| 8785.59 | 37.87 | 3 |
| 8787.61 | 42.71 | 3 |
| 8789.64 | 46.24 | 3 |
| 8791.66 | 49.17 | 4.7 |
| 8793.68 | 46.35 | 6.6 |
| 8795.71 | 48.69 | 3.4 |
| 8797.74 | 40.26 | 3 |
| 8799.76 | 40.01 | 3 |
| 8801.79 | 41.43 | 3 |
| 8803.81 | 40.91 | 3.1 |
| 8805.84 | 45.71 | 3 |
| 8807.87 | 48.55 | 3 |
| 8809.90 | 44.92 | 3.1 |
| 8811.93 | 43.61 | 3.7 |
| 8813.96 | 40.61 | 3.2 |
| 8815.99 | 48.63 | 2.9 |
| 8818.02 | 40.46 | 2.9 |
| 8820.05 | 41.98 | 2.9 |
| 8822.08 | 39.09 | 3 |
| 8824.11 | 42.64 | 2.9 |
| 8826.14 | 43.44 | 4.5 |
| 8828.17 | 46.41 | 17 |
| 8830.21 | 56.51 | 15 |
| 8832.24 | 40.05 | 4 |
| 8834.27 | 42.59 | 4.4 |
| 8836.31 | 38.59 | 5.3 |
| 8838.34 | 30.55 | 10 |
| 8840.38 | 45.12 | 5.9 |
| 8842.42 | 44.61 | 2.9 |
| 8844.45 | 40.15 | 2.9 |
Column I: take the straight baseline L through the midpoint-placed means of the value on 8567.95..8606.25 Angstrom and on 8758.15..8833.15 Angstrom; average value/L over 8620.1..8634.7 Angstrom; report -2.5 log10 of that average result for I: 0.03 mag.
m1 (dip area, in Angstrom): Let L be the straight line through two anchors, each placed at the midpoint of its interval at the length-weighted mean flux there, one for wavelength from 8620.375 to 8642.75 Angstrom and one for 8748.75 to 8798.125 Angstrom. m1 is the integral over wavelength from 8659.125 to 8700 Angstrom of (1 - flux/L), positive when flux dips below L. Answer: -1.9 Angstrom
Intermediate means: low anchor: 39.4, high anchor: 42.3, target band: 42.2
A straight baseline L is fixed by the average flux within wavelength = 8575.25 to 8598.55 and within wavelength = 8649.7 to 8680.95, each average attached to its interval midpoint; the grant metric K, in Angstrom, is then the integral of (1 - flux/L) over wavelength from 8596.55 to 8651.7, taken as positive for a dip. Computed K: 2.1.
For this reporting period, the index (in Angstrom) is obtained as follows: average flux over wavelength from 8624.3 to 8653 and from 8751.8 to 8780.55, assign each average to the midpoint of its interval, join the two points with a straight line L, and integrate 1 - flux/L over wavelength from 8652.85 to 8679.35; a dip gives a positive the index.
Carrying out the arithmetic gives -1.9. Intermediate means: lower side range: 40.5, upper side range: 41.7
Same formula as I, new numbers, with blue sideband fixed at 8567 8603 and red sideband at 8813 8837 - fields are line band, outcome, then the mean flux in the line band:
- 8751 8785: 0.04 mag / 41.3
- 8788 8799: -0.07 mag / 45.8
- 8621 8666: -0.01 mag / 41.7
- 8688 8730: 0.02 mag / 41.2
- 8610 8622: 0.09 mag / 37.8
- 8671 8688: 0.01 mag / 41.1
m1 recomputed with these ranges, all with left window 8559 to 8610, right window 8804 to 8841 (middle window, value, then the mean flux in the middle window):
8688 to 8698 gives -0.17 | 42.2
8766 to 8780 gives 0.62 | 40.7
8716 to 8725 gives -0.14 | 42.5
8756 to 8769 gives -0.22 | 43.1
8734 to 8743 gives -0.47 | 44.3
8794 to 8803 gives 0.01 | 42.8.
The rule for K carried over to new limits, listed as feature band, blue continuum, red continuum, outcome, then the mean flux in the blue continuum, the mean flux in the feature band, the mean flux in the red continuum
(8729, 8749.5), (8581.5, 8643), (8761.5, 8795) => -1.1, 39.8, 43.8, 42.1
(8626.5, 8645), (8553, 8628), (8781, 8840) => 0.8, 39.7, 38.7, 43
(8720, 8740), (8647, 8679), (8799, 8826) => 0.6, 44.2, 42.4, 43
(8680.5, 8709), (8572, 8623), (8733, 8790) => 0.4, 39.7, 40.6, 42.3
